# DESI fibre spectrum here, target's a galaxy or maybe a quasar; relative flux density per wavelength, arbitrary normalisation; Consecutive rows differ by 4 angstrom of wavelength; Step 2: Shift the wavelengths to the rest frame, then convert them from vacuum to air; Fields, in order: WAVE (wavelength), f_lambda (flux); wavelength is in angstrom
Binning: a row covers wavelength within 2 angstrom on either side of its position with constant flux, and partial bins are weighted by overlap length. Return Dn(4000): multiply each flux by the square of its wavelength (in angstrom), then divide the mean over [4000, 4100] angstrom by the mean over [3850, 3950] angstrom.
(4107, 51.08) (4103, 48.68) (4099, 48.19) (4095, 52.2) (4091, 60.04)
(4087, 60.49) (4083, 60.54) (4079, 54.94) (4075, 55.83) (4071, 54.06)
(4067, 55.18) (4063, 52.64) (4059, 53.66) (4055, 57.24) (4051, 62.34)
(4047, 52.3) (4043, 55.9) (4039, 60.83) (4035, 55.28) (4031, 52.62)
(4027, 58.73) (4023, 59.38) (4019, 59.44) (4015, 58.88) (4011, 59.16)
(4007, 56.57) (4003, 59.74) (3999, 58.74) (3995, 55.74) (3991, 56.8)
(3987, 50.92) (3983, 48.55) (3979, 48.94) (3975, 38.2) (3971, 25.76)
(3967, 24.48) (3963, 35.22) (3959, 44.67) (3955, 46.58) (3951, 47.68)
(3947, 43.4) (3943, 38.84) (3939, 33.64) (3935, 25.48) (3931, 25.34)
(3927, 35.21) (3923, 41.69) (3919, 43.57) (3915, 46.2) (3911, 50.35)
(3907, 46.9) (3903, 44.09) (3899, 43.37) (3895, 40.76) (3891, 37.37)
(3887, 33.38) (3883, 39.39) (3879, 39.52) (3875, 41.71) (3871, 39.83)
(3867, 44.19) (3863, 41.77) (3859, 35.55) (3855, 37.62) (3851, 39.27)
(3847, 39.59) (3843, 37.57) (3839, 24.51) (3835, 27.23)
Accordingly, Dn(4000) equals 1.5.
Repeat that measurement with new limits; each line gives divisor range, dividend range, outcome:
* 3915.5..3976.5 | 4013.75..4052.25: 1.63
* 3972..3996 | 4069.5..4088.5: 1.23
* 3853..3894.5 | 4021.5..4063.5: 1.58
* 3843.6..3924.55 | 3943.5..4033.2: 1.26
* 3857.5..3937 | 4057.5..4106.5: 1.51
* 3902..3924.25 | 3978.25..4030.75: 1.29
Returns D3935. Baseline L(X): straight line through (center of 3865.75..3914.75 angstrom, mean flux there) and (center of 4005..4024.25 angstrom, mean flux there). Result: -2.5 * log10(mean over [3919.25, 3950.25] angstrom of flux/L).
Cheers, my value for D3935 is 0.32 mag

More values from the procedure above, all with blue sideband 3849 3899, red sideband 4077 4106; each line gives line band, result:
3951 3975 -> 0.239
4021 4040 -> -0.134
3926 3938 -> 0.457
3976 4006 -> -0.128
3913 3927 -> 0.001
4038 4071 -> -0.076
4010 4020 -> -0.195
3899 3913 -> -0.121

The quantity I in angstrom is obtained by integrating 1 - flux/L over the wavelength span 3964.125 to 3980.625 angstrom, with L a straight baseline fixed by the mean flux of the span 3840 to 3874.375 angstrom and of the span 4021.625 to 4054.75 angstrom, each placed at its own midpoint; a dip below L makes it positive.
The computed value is 5.4 angstrom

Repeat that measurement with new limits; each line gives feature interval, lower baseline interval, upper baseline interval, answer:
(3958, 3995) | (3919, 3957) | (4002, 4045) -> 3.9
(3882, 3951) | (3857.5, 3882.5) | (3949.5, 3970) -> 0.1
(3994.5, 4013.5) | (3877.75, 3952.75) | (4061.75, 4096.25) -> -3.7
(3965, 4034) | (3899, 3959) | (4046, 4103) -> -4.5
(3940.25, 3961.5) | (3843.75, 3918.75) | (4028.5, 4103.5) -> 1.3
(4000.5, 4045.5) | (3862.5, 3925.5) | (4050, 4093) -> -4.3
